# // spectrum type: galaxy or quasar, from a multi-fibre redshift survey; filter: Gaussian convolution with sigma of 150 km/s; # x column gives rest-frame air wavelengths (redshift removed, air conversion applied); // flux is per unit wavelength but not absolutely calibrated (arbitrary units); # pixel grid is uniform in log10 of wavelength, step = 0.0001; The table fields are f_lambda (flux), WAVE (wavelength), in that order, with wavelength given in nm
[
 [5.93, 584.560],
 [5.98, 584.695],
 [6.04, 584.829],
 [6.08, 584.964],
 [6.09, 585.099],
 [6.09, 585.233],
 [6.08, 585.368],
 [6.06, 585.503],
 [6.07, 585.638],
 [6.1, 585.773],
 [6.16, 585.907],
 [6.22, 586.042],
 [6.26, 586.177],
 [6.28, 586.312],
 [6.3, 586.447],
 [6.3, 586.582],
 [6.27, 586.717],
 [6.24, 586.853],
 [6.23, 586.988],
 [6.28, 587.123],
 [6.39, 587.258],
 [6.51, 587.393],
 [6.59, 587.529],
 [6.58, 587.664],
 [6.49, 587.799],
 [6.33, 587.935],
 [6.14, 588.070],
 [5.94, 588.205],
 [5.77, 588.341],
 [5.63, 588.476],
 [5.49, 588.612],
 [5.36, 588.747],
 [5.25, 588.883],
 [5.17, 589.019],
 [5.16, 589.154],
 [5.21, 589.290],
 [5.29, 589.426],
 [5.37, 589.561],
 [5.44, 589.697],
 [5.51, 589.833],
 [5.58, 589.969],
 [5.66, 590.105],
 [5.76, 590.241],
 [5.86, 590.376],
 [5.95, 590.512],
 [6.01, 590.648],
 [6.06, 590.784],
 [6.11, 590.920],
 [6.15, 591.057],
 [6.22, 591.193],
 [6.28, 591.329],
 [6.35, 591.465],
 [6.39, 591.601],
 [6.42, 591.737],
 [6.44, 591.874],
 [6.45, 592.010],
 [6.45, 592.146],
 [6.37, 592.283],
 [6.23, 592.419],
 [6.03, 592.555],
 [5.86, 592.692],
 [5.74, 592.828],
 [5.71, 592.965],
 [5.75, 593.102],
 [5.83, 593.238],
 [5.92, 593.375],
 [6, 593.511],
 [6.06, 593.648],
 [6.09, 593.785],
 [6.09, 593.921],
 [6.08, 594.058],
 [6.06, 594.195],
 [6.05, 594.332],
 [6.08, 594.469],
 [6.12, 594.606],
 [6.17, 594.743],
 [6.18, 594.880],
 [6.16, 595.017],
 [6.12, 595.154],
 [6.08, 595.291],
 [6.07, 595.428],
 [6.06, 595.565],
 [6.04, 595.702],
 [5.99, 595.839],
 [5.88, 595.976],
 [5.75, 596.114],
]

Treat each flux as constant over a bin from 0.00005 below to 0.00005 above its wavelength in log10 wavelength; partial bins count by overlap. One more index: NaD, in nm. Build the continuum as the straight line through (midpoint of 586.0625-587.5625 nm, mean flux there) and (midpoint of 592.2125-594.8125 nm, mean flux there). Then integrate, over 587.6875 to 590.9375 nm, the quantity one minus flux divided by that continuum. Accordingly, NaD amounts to 0.267 nm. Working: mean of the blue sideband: 6.32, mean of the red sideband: 6.01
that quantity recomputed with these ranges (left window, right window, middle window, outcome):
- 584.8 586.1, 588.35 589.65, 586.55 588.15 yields -0.19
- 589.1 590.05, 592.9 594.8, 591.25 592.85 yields -0.15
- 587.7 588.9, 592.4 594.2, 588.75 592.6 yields 0.01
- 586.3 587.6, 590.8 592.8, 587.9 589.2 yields 0.14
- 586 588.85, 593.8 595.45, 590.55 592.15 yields -0.04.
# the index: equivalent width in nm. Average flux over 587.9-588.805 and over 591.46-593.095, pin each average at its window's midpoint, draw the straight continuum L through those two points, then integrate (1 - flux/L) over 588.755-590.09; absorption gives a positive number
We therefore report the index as 0.13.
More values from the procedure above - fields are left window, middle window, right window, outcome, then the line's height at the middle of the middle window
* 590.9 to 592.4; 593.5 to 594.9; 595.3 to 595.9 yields 0.01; 6.15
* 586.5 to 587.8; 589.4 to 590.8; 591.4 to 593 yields 0.13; 6.28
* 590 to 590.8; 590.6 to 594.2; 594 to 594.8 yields -0.09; 5.97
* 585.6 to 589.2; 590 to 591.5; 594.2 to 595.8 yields 0.01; 6.08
